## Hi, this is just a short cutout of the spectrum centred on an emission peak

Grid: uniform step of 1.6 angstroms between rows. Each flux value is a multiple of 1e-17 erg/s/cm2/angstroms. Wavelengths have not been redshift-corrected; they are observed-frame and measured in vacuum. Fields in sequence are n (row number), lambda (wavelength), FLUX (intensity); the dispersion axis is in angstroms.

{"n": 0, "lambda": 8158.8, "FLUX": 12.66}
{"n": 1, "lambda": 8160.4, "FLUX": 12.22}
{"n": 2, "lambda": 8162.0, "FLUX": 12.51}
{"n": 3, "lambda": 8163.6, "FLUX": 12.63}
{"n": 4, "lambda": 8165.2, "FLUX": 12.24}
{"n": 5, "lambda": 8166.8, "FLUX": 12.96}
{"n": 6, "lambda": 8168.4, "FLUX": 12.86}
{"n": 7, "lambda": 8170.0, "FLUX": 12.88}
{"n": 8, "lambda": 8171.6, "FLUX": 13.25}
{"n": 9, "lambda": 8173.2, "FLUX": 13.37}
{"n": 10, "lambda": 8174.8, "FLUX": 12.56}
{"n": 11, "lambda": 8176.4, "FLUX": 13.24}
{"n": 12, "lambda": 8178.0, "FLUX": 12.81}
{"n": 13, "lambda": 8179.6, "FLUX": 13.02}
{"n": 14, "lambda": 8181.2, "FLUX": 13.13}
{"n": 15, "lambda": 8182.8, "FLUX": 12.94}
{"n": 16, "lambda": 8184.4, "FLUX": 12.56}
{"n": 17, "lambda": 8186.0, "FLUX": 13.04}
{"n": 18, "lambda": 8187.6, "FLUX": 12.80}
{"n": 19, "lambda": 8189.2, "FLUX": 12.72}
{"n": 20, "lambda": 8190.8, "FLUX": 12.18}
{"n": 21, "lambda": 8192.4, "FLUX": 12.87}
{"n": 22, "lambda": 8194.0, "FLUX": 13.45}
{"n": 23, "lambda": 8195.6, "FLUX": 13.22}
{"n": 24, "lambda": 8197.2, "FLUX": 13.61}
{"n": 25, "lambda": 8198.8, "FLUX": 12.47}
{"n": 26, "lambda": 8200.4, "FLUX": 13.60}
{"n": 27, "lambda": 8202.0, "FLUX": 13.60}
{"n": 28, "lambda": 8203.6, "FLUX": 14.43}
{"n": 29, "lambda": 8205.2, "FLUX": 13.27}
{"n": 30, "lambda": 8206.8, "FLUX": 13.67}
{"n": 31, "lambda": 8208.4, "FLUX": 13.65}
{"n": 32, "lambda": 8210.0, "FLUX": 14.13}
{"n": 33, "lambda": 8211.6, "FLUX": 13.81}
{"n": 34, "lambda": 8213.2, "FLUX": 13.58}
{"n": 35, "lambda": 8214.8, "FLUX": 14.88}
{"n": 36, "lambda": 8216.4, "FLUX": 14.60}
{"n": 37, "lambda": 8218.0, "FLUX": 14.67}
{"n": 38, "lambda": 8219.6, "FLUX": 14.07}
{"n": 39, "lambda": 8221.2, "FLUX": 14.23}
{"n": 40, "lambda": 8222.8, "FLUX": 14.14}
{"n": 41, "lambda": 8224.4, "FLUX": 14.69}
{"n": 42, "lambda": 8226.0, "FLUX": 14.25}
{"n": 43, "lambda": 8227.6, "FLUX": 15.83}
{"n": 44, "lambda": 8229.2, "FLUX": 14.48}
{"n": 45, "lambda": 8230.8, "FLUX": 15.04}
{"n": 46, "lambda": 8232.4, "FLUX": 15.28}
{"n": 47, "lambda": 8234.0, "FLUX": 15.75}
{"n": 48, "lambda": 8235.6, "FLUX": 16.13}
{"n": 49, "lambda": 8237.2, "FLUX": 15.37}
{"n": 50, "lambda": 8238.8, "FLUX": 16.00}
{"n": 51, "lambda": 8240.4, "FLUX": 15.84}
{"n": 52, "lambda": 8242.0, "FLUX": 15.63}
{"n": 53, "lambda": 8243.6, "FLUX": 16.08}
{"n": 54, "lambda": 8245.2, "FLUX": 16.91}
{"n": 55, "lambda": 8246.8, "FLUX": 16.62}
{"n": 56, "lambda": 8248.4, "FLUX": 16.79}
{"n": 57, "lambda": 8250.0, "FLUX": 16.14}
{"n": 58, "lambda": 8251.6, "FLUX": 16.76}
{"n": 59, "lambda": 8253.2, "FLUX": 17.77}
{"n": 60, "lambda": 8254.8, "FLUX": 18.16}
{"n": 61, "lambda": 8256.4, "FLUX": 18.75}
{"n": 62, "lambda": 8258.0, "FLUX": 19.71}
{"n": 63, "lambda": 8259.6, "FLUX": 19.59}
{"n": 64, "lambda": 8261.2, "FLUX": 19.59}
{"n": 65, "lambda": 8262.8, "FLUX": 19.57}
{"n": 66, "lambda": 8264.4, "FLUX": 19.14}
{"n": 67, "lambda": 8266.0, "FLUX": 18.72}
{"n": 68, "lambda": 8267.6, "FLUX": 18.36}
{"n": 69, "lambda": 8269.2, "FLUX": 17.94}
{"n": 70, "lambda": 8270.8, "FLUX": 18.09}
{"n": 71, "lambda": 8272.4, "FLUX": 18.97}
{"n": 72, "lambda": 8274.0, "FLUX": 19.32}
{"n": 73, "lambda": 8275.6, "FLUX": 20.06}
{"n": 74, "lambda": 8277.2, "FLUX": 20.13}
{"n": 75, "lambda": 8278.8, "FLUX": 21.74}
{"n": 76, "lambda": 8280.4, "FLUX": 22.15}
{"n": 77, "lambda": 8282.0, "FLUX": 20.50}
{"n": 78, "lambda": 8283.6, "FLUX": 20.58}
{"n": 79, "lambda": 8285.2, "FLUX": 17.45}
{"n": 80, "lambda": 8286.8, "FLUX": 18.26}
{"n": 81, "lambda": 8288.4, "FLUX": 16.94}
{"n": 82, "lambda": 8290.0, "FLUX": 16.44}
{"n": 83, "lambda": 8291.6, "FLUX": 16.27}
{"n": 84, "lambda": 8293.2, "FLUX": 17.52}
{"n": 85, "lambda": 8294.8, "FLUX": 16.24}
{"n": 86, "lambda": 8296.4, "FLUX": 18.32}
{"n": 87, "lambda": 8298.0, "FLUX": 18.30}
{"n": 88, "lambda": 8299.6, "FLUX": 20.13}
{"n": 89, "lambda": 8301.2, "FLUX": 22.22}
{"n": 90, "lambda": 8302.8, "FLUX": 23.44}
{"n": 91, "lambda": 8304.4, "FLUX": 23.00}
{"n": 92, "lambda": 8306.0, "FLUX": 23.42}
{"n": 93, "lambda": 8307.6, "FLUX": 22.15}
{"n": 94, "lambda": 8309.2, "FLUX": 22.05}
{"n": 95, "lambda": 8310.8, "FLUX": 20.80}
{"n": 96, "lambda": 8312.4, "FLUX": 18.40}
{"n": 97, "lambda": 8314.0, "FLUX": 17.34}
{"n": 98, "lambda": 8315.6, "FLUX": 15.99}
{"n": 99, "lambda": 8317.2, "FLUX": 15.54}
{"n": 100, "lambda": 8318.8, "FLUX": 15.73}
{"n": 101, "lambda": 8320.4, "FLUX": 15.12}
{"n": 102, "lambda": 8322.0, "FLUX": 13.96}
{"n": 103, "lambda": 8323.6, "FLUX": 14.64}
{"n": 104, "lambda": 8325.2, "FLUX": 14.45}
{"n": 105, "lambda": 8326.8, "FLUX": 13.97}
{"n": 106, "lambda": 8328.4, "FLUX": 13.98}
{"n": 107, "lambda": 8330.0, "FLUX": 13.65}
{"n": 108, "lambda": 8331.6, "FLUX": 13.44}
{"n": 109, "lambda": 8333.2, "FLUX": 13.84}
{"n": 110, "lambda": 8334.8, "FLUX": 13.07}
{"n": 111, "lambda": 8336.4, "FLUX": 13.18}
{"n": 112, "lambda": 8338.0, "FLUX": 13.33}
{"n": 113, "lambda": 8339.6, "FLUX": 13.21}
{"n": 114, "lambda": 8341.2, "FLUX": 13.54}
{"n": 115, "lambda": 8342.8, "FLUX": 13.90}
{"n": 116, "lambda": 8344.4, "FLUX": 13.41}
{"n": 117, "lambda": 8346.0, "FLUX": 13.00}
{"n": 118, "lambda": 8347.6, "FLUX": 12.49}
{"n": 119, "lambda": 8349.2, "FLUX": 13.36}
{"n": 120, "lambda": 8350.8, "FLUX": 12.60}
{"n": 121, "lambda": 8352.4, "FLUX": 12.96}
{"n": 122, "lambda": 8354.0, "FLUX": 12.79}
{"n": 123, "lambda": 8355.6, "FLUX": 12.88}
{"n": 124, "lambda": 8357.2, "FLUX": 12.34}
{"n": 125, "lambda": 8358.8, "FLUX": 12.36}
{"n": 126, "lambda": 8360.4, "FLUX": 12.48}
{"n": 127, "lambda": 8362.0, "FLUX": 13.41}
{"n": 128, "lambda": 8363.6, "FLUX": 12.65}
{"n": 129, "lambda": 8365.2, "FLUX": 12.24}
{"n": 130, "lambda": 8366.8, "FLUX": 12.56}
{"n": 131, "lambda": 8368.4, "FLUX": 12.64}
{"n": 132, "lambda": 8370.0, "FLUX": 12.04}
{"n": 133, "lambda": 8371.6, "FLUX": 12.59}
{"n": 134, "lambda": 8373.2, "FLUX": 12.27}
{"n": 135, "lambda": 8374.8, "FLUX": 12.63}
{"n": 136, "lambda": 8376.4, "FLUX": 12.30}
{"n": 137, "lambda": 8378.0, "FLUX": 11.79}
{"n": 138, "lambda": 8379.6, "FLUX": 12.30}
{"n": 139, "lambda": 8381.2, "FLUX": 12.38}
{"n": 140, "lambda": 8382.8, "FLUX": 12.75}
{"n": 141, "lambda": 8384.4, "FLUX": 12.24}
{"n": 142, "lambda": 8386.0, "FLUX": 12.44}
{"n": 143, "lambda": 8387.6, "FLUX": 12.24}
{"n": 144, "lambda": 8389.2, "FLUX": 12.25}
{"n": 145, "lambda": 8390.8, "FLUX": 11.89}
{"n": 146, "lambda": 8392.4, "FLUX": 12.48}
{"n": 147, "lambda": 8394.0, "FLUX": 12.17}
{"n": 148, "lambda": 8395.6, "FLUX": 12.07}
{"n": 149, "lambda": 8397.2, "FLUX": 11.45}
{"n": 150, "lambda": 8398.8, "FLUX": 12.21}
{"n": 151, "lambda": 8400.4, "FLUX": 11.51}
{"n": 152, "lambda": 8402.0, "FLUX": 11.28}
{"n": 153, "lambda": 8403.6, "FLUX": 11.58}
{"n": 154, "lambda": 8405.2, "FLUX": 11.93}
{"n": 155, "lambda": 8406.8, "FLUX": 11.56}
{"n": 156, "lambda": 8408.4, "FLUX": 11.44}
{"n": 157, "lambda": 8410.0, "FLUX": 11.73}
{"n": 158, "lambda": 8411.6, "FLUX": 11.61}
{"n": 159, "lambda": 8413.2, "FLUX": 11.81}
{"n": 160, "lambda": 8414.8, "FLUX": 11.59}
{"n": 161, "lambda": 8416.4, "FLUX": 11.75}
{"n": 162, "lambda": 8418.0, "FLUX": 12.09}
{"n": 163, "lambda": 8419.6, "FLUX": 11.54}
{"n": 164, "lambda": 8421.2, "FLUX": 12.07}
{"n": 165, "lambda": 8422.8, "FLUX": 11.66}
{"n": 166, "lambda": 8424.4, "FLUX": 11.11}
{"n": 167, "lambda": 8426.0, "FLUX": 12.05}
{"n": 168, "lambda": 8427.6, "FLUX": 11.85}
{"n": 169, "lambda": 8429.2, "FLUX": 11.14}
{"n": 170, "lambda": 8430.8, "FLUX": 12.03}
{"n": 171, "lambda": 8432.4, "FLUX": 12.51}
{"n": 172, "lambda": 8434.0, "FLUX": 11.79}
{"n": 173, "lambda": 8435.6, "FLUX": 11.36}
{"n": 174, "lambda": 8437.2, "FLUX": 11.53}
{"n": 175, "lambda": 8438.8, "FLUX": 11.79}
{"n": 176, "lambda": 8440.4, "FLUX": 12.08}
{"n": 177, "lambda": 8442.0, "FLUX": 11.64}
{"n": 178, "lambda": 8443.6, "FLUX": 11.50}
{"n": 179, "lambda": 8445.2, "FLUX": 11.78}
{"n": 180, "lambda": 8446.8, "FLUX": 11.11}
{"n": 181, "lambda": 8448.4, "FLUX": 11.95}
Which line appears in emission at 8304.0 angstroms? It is [N II]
